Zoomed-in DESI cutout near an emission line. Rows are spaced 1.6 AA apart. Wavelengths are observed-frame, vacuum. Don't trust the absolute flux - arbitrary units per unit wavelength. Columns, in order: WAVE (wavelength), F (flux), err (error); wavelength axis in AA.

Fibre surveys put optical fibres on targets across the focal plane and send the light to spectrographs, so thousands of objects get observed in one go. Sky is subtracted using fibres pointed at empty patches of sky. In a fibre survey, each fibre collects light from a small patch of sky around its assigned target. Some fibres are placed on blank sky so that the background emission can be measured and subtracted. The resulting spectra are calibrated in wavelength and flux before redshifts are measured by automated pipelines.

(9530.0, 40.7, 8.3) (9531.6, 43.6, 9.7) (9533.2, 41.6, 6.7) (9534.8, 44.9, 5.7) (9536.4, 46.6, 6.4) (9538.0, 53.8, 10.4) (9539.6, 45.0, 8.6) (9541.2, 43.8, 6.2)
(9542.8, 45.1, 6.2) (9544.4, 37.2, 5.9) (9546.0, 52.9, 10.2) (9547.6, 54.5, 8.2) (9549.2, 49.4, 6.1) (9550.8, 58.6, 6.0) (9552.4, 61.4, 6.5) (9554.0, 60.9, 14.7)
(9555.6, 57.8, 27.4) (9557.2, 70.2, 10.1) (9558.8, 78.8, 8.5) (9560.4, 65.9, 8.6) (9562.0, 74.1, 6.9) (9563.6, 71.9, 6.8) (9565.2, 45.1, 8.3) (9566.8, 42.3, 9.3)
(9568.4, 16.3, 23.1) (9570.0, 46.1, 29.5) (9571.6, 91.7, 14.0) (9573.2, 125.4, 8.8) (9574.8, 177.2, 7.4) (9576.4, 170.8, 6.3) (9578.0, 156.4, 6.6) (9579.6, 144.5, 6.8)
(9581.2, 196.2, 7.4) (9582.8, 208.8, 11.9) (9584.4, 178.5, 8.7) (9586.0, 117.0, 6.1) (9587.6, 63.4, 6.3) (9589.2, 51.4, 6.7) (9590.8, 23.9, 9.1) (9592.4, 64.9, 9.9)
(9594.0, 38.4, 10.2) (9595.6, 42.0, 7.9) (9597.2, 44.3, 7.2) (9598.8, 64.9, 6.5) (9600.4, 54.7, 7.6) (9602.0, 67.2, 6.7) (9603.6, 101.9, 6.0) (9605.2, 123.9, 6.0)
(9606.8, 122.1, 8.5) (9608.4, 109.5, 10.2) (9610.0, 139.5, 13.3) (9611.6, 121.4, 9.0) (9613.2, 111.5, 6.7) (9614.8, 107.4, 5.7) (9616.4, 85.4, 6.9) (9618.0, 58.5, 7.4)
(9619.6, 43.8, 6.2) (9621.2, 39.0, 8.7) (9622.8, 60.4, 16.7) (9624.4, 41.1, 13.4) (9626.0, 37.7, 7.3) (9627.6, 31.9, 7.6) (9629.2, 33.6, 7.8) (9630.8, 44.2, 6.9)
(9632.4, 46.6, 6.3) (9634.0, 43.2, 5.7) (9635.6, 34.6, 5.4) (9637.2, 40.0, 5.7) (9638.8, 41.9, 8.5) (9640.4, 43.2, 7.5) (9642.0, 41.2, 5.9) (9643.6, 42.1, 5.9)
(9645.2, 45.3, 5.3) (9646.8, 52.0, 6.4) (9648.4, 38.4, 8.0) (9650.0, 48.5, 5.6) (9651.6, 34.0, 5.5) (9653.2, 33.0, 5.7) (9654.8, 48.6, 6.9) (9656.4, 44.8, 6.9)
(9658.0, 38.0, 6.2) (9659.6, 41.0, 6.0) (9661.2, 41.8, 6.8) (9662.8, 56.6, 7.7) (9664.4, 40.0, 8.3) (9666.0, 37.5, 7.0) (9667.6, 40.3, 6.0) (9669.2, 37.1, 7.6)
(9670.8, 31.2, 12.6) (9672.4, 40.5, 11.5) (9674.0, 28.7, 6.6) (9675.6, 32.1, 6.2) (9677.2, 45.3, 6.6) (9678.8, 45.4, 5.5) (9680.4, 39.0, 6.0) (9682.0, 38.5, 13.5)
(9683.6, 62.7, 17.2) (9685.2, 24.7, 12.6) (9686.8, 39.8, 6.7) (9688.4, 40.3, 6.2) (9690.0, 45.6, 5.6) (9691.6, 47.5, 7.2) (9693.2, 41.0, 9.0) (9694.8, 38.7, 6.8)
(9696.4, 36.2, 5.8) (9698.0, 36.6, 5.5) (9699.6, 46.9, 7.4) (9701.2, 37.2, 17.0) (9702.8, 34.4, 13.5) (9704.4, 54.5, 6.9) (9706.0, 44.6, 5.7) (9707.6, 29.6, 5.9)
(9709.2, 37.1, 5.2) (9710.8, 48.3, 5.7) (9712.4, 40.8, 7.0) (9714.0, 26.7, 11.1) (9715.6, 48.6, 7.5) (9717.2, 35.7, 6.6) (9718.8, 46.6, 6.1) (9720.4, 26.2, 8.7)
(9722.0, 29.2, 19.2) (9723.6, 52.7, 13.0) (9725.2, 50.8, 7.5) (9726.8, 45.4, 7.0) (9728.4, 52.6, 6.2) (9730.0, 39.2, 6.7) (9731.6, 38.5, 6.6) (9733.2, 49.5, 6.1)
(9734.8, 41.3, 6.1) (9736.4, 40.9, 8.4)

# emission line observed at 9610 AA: [N II] 6583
